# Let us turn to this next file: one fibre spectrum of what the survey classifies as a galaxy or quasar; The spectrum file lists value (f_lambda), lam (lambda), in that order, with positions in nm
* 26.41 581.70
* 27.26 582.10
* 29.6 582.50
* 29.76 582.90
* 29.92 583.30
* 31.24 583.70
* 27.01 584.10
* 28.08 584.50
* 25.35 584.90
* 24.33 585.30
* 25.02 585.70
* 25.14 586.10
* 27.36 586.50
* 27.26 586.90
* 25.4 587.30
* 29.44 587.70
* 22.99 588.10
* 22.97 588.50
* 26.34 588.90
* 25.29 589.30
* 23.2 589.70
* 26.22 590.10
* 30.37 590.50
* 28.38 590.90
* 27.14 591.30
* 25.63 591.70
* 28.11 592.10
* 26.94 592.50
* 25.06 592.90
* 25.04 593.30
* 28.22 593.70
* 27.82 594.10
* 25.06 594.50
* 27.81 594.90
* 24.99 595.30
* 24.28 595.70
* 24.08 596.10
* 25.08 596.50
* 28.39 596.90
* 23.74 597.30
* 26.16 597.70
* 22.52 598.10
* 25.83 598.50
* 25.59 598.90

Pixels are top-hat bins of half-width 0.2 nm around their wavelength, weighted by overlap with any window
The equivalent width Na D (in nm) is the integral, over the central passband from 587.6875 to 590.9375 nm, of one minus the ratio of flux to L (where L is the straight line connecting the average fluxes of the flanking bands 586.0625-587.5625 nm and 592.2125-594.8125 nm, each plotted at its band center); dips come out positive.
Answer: 0.08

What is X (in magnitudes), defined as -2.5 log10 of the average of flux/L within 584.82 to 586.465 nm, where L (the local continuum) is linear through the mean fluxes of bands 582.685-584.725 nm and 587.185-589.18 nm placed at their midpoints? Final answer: 0.10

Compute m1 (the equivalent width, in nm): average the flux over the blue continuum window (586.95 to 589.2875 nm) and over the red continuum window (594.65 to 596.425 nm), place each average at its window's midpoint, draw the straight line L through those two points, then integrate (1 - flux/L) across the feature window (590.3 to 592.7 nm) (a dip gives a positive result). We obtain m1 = -0.22 nm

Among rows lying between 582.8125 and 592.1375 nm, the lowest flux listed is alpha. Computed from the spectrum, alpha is 22.97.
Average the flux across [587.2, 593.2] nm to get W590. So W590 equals 26.2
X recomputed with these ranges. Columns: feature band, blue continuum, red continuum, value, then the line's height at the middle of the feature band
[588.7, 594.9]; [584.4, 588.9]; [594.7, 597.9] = -0.04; 25.6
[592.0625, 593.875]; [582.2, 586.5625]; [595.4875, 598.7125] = -0.03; 25.8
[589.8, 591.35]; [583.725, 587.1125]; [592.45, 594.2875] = -0.05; 26.5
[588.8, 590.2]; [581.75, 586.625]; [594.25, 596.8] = 0.06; 26.5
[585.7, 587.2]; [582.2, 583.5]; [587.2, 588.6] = 0.01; 26.6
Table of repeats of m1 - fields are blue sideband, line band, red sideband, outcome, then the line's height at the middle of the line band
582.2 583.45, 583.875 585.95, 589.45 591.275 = 0.21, 28.8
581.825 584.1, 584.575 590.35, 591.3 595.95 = 0.50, 28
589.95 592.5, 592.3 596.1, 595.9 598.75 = 0.05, 26.4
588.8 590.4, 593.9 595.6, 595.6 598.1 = -0.07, 25.2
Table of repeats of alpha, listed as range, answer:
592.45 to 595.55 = 24.99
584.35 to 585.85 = 24.33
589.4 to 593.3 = 23.2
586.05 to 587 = 25.14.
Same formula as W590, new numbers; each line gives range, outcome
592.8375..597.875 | 25.8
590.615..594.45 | 26.9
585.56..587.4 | 26.1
